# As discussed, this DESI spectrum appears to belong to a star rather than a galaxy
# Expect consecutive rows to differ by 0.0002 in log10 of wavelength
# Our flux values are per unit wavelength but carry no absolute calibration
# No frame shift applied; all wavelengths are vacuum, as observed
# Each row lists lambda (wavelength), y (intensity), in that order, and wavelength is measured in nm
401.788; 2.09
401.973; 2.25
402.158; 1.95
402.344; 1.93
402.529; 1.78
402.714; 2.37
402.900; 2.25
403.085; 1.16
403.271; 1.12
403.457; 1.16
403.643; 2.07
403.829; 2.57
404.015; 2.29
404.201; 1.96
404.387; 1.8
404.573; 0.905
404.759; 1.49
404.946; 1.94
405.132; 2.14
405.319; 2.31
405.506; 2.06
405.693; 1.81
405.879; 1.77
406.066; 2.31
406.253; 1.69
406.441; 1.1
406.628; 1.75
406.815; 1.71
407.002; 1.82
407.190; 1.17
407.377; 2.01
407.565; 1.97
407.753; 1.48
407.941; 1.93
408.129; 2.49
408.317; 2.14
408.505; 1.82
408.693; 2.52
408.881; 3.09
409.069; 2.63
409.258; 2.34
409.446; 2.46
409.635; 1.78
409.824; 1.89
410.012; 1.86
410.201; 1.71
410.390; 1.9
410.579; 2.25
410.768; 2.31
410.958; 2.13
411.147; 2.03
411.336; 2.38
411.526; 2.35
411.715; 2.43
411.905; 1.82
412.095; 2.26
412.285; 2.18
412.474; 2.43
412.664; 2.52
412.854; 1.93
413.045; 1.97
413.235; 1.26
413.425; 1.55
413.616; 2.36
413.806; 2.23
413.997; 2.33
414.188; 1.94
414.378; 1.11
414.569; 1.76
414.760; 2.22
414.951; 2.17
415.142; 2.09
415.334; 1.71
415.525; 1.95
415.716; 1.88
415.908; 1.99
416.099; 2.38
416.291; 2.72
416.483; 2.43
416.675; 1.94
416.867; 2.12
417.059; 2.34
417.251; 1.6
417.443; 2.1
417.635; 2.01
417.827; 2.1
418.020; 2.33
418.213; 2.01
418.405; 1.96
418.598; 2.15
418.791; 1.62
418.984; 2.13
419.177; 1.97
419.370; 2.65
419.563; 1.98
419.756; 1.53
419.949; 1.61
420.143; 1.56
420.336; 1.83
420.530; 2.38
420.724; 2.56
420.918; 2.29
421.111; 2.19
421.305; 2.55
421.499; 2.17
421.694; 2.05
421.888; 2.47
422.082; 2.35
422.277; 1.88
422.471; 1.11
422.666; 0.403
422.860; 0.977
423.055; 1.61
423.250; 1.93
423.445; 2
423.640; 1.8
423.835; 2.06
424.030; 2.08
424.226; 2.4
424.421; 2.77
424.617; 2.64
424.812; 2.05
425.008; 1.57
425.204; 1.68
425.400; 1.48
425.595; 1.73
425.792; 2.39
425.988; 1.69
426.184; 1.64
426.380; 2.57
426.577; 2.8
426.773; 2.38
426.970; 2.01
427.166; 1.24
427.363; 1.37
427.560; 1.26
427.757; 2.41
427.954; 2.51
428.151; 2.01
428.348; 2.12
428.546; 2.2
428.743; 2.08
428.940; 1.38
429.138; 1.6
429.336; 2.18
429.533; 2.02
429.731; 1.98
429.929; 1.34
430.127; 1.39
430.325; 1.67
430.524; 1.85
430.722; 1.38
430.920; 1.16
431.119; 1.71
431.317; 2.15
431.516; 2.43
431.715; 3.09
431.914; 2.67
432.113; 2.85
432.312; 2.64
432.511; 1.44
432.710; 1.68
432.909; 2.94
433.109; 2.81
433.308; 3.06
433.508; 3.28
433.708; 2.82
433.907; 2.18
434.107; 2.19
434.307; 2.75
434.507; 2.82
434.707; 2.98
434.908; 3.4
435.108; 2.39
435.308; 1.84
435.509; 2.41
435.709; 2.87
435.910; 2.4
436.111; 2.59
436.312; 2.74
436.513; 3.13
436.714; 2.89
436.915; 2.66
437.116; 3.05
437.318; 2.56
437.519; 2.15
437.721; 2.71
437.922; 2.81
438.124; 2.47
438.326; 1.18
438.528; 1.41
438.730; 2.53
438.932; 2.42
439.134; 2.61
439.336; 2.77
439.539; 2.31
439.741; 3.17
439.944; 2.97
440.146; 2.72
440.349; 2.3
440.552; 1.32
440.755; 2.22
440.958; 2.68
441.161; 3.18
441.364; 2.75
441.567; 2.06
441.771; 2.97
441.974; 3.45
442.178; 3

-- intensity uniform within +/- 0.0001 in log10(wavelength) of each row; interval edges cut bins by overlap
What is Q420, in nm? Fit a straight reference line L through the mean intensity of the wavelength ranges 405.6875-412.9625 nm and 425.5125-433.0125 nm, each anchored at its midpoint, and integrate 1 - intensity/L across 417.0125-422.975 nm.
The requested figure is 0.20 nm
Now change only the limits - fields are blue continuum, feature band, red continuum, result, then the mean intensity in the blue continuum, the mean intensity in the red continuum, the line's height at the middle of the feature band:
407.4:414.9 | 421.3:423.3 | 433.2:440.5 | 0.50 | 2.1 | 2.59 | 2.31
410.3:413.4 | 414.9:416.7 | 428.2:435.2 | 0.01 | 2.12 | 2.25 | 2.15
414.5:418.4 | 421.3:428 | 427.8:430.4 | 0.11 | 2.09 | 1.9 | 1.97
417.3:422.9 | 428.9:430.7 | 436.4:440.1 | 0.45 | 1.97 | 2.55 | 2.28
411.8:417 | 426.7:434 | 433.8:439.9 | 0.97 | 2.05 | 2.55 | 2.41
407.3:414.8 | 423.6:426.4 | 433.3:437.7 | 0.46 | 2.09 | 2.68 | 2.43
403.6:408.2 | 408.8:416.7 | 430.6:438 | -0.37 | 1.86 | 2.53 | 2.02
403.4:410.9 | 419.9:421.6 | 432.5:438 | 0.11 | 1.97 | 2.65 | 2.29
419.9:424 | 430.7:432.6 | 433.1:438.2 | 0.21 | 1.9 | 2.69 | 2.46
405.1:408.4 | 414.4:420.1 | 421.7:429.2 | -0.42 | 1.86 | 1.92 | 1.89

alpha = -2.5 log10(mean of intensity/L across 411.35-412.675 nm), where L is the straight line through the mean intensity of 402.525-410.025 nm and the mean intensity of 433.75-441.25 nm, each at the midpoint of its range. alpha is -0.12 mag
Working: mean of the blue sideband 1.93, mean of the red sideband 2.54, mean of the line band 2.28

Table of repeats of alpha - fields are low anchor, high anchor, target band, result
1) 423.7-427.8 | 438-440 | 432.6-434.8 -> -0.20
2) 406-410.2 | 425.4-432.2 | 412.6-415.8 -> 0.03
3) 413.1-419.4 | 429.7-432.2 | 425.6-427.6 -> 0.02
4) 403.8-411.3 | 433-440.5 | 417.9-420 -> 0.11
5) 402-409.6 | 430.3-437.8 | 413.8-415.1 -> 0.08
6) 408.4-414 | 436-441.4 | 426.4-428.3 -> 0.17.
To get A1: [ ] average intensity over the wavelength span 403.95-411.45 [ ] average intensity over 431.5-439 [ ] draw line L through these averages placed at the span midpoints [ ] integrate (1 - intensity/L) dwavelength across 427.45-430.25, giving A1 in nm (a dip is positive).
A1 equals 0.620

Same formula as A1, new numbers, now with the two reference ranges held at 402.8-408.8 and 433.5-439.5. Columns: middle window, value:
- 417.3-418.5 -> 0.03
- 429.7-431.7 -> 0.55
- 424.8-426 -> 0.26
